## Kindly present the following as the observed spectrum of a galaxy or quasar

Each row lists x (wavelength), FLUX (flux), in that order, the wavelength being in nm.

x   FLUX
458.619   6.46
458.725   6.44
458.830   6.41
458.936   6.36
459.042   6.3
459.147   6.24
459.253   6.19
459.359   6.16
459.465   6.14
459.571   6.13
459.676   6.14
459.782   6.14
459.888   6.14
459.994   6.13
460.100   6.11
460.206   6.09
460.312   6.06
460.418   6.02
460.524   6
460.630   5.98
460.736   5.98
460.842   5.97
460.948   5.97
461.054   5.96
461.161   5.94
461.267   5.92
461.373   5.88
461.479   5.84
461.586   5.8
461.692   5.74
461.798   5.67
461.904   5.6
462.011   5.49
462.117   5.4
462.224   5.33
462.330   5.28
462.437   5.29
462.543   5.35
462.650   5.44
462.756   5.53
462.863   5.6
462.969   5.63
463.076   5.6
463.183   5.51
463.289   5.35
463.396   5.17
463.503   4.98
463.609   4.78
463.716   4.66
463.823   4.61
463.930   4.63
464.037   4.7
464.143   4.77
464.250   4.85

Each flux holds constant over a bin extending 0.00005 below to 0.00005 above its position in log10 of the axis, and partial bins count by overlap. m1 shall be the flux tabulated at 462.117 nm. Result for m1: 5.4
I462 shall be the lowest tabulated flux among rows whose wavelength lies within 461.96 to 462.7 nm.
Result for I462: 5.28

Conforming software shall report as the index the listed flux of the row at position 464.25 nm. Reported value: 4.85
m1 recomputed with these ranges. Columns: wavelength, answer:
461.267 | 5.92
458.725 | 6.44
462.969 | 5.63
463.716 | 4.66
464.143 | 4.77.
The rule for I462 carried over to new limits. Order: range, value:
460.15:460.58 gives 6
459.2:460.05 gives 6.13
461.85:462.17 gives 5.4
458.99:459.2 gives 6.24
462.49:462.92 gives 5.35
